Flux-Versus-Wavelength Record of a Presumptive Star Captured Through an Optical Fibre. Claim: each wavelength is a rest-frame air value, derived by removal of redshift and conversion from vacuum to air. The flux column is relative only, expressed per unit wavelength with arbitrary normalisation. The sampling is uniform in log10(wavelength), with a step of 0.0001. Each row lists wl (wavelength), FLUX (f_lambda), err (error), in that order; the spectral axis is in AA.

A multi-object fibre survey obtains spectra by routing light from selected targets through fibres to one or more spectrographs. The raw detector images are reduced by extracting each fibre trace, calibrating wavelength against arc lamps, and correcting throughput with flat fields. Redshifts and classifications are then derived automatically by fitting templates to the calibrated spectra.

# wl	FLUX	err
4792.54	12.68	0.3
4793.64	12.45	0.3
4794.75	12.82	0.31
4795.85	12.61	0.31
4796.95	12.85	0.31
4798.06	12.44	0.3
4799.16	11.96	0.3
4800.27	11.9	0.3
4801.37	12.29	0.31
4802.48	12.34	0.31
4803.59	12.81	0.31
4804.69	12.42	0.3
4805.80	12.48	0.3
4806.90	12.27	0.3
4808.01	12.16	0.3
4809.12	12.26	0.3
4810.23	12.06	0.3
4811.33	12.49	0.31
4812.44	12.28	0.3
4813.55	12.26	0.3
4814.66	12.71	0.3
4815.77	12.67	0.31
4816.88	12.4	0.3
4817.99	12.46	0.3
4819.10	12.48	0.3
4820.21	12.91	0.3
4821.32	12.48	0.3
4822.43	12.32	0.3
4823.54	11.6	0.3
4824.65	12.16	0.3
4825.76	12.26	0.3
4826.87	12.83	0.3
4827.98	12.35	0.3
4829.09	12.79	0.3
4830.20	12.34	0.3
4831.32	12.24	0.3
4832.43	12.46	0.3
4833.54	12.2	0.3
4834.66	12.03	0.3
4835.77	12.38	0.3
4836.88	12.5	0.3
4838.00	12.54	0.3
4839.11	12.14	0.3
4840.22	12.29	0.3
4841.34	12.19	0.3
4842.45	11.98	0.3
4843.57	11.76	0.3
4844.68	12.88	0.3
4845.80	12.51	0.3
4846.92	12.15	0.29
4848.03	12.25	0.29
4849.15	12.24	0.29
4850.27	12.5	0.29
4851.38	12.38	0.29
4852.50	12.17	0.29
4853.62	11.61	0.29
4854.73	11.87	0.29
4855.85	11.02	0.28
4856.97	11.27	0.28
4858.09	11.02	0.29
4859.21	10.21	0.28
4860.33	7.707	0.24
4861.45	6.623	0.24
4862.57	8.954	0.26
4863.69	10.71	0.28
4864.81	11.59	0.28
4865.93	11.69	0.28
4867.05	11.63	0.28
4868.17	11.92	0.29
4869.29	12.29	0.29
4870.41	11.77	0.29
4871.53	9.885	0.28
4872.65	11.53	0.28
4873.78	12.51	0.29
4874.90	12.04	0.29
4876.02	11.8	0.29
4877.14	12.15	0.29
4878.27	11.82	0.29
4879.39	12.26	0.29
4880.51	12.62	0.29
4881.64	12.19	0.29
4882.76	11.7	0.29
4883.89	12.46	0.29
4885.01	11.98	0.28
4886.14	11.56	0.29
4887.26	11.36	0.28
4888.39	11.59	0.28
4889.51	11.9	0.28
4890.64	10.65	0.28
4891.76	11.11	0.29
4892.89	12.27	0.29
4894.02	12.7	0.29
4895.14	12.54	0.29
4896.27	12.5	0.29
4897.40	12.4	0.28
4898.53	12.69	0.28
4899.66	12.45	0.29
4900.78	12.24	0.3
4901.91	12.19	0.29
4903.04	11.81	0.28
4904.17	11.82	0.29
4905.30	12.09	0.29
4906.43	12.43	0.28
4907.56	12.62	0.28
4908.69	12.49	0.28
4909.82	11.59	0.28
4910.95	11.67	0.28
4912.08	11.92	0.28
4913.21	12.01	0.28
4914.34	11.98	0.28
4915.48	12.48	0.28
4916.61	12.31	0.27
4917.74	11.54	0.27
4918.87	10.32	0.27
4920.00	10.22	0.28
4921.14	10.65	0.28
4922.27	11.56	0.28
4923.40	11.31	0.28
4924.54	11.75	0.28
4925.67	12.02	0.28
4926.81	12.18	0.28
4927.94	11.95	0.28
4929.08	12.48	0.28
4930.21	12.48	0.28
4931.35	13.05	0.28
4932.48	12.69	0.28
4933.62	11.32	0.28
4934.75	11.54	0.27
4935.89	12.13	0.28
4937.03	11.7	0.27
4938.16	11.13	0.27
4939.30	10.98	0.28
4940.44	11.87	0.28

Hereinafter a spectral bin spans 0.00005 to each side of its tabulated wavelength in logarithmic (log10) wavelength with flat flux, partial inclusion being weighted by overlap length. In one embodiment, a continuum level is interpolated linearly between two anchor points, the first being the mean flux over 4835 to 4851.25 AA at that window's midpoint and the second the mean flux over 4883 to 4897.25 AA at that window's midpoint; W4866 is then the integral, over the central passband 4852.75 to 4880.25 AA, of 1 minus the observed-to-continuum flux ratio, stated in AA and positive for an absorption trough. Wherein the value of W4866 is 2.3 AA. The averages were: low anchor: 12.3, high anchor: 11.9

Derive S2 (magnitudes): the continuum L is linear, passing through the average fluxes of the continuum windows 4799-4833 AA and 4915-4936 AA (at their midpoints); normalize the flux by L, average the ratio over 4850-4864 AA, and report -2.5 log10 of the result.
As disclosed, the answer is 0.15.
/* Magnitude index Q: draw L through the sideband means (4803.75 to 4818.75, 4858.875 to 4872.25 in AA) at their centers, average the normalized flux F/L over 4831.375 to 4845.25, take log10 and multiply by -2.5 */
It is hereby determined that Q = -0.08 mag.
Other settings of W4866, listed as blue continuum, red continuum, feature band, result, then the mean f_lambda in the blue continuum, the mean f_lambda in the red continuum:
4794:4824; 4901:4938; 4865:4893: 0.68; 12.4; 11.9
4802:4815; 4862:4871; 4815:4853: -1.42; 12.4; 11.3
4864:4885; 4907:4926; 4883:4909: -0.67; 11.9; 11.7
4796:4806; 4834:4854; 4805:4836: -0.10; 12.4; 12.3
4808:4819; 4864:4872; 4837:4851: -0.45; 12.4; 11.5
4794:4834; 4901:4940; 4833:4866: 1.91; 12.4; 11.8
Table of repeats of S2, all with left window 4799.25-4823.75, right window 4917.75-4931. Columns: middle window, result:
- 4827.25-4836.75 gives -0.01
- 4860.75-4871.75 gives 0.12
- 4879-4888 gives -0.01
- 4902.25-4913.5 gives -0.03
